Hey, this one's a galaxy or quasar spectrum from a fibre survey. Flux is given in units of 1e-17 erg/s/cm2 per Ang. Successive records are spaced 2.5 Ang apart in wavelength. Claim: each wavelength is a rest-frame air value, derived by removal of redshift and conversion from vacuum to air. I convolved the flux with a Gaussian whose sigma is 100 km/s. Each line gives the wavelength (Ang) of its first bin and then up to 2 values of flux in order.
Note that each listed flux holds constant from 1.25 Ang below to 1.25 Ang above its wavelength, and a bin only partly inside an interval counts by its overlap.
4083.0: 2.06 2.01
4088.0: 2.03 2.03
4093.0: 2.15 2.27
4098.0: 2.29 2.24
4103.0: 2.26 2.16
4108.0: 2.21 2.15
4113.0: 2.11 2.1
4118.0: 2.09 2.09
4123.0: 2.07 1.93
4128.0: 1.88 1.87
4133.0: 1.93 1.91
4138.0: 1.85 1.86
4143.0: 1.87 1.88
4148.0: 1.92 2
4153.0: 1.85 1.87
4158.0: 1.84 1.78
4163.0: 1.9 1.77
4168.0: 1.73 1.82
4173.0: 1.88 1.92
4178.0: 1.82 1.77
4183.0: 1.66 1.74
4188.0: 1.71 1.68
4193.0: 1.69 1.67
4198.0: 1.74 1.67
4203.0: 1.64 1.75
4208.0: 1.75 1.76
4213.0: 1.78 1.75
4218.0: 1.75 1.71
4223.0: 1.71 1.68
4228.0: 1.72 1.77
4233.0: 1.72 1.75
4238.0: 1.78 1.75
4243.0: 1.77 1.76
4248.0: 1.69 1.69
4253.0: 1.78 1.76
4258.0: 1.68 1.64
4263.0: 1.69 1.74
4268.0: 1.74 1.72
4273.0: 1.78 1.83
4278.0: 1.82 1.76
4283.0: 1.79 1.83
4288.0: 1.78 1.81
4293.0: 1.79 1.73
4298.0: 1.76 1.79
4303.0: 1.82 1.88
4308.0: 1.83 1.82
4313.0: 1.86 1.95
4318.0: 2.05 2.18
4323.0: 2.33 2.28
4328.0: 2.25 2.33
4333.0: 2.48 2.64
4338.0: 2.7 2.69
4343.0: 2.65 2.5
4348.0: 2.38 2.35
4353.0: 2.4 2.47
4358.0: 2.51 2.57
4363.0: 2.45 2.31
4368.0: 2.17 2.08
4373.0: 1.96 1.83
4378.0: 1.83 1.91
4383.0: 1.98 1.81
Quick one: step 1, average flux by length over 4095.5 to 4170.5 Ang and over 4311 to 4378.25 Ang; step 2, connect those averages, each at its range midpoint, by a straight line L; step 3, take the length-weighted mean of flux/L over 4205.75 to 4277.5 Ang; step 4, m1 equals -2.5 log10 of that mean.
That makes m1 0.23 mag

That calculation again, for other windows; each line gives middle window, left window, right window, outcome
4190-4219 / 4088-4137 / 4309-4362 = 0.266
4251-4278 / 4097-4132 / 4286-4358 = 0.229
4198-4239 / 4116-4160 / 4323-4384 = 0.196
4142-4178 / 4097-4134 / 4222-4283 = 0.068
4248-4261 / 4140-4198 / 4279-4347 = 0.153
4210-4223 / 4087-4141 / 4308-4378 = 0.235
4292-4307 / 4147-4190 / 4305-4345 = 0.213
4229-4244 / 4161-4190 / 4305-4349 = 0.133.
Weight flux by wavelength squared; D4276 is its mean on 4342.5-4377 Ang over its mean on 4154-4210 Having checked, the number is 1.43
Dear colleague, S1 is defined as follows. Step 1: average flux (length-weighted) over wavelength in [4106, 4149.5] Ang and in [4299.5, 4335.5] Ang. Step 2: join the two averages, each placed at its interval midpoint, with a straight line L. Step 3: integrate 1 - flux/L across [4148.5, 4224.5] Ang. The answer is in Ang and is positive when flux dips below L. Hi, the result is 9.2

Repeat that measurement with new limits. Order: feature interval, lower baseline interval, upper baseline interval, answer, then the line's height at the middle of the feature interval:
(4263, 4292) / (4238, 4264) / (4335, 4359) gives 2.5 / 1.95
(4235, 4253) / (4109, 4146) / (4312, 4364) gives 3.7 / 2.2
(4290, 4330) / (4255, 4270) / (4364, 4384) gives -2.5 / 1.84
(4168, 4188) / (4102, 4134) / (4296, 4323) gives 2.2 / 2.02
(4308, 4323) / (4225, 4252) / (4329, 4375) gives 1.4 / 2.2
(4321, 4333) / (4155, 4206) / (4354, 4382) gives -1.2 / 2.1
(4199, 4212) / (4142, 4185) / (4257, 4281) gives 0.6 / 1.8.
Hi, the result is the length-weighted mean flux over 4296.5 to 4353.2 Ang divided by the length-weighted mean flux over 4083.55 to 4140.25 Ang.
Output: 1.07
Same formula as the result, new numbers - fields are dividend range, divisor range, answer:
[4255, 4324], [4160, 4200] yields 1.03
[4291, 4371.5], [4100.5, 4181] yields 1.14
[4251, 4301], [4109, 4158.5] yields 0.90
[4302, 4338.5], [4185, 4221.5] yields 1.25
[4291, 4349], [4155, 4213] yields 1.22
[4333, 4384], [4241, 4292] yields 1.33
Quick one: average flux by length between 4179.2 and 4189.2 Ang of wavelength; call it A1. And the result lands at 1.72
